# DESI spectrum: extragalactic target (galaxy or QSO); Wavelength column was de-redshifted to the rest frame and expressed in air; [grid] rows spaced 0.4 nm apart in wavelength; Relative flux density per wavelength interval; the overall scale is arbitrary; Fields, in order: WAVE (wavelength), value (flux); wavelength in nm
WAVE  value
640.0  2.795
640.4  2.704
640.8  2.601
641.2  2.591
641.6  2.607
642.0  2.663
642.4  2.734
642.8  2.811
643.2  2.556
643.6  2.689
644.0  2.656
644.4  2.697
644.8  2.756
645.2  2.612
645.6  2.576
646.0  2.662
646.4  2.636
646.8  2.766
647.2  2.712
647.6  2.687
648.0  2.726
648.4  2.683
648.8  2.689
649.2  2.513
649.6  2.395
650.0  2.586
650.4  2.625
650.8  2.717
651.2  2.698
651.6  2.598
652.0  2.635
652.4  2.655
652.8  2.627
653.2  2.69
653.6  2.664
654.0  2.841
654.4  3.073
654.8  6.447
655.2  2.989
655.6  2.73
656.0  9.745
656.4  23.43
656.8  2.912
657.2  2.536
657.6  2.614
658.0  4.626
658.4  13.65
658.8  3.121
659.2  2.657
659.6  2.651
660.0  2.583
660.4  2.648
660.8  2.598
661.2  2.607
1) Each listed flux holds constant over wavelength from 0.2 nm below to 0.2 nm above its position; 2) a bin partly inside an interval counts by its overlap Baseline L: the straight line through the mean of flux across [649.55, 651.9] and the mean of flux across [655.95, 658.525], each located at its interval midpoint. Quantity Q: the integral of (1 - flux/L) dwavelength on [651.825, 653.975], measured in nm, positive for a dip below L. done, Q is 0.86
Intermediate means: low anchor 2.62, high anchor 8.28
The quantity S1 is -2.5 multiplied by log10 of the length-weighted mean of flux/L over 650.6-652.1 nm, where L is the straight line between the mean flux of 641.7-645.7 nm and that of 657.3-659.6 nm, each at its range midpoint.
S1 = 0.41 mag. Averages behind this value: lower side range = 2.68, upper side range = 4.98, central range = 2.66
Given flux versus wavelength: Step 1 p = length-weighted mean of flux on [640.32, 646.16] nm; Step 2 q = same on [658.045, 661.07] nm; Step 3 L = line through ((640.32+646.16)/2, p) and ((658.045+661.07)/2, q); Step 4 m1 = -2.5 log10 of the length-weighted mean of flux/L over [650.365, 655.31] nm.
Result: 0.19 mag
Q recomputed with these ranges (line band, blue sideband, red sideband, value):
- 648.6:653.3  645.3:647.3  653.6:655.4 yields 0.91 nm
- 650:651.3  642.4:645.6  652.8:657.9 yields 0.47 nm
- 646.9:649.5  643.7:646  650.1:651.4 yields 0.01 nm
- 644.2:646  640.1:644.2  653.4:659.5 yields 0.34 nm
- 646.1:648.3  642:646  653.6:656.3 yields 0.45 nm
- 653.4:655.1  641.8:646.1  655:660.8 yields 0.39 nm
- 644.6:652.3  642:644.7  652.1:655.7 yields 0.74 nm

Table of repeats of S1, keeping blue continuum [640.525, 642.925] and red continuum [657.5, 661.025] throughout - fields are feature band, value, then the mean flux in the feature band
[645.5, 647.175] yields 0.147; 2.67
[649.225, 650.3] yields 0.315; 2.51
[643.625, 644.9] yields 0.071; 2.7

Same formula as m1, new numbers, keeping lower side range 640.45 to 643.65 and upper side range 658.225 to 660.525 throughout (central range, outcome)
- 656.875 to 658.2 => 0.32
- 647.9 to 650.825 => 0.30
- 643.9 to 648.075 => 0.15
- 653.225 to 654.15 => 0.39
